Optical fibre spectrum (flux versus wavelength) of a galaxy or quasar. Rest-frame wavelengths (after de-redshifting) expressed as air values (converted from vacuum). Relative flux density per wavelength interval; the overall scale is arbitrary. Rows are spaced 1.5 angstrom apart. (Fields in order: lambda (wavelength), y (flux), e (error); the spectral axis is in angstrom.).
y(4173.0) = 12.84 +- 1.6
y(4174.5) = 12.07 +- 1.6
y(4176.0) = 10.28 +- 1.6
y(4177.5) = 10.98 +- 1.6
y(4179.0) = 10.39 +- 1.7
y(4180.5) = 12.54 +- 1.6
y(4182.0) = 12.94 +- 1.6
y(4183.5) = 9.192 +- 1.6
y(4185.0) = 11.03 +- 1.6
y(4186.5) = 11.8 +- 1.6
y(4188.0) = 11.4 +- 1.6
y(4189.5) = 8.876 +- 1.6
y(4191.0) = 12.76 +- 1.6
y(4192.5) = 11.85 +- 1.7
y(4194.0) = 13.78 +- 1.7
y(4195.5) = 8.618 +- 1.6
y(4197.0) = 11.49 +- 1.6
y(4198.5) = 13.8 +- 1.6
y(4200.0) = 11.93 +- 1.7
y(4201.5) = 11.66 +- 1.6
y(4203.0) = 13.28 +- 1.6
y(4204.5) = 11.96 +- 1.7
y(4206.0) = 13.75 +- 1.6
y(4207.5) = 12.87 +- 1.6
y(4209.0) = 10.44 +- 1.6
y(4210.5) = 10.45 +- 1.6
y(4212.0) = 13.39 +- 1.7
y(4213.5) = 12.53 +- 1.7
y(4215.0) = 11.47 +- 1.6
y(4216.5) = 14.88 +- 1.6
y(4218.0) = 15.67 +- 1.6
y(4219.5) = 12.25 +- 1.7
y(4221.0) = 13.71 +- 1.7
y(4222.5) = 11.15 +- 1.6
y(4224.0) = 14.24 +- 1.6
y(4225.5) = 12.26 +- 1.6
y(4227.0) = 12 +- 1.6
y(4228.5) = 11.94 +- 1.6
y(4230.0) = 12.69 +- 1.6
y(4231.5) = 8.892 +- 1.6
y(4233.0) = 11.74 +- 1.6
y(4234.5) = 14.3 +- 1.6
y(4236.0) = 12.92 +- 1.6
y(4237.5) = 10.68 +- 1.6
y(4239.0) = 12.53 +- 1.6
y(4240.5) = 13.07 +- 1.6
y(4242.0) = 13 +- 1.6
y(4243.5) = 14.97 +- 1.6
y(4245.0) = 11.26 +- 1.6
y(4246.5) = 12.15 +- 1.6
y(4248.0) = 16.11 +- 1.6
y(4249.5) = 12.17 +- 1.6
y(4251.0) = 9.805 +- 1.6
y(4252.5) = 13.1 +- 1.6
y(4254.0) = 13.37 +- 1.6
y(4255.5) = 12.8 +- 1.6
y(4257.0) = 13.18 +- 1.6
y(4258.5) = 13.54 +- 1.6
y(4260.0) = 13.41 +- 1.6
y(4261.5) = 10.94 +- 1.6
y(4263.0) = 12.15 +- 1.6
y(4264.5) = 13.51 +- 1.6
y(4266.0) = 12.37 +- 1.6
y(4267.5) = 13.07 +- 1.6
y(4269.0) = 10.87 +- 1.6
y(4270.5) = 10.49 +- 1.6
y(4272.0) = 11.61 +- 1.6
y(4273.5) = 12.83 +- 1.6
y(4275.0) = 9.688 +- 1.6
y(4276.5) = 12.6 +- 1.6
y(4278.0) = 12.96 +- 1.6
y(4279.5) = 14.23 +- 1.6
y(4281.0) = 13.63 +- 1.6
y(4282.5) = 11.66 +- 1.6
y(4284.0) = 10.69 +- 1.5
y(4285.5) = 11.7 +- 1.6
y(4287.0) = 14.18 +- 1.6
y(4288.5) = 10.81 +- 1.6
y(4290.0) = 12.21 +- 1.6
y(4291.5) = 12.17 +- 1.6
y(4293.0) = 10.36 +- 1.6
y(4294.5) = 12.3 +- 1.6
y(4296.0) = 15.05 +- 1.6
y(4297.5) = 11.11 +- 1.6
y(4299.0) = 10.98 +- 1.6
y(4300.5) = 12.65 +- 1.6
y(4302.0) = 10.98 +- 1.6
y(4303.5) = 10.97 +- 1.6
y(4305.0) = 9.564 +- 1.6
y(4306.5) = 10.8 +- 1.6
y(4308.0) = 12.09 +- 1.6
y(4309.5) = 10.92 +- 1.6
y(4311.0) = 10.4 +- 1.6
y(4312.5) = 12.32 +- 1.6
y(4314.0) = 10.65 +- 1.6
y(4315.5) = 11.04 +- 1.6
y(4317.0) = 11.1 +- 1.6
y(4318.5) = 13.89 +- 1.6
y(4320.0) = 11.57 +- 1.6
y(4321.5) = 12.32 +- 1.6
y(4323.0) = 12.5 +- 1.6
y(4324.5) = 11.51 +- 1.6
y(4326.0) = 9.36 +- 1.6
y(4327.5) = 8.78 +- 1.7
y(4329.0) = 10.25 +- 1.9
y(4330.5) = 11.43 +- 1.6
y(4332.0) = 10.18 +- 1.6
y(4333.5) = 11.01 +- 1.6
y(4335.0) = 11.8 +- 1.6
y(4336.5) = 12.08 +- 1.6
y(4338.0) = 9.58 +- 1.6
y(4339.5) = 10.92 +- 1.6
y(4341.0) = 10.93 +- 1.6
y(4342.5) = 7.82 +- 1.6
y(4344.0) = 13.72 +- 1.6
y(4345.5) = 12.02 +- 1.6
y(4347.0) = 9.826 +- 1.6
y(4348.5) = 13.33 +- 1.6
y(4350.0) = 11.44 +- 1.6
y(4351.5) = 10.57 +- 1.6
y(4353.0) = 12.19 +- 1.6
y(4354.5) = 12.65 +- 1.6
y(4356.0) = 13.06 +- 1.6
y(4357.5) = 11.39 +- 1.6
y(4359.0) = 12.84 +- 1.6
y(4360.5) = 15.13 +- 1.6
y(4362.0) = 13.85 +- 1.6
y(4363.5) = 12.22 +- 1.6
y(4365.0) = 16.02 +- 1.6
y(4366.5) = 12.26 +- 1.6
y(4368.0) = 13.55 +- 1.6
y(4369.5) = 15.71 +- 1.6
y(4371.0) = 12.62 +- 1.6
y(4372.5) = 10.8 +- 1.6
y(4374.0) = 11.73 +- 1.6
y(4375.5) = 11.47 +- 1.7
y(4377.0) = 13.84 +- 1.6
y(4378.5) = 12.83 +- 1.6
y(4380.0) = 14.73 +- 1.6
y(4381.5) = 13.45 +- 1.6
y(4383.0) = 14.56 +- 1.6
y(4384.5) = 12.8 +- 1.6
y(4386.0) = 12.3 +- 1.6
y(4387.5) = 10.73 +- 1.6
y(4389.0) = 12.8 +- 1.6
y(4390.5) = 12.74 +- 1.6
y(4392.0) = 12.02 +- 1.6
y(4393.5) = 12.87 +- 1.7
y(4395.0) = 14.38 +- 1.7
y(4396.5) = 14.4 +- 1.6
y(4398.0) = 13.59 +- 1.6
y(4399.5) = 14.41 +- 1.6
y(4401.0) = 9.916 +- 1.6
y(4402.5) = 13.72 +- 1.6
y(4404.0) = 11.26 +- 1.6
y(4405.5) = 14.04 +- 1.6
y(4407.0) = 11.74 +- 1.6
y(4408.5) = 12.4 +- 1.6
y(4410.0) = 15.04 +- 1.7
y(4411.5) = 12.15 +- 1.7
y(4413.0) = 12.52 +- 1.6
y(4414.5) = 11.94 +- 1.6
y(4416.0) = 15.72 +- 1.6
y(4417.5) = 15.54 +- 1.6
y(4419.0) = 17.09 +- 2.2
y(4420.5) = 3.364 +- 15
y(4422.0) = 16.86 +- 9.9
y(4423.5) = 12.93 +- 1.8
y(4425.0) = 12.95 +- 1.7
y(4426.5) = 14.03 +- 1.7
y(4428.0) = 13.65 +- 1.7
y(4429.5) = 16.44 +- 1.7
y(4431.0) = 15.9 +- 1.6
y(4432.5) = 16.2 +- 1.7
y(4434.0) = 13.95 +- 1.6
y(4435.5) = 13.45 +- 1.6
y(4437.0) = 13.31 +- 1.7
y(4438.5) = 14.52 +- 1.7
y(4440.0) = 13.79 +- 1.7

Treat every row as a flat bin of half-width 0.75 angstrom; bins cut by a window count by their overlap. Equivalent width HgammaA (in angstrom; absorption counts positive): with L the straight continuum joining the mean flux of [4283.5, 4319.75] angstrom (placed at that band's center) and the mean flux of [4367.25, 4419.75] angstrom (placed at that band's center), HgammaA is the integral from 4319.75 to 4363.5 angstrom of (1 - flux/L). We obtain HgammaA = 2.78 angstrom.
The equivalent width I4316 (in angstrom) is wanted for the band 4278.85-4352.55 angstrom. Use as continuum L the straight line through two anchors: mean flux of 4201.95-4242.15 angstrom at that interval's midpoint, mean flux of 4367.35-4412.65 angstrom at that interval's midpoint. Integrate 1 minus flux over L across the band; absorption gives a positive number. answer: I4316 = 7.5 angstrom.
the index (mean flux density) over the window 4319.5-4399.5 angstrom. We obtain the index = 12.3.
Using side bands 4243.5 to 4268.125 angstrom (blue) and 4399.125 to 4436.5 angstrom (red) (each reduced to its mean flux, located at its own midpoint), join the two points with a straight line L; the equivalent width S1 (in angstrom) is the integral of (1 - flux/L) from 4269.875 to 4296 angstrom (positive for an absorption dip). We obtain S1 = 1.6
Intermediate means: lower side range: 12.8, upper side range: 13.5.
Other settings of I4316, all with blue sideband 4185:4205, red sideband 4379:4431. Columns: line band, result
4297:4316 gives 2.2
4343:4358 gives 1.0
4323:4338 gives 2.3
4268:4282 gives 0.2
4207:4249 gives -2.2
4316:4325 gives 0.4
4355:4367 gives -0.4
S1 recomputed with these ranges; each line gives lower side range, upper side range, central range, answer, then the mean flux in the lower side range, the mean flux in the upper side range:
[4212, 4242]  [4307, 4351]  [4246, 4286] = -1.10 angstrom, 12.6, 11.2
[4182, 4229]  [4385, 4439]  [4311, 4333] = 2.83 angstrom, 12.2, 13.3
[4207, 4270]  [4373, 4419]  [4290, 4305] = 1.20 angstrom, 12.6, 13.1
